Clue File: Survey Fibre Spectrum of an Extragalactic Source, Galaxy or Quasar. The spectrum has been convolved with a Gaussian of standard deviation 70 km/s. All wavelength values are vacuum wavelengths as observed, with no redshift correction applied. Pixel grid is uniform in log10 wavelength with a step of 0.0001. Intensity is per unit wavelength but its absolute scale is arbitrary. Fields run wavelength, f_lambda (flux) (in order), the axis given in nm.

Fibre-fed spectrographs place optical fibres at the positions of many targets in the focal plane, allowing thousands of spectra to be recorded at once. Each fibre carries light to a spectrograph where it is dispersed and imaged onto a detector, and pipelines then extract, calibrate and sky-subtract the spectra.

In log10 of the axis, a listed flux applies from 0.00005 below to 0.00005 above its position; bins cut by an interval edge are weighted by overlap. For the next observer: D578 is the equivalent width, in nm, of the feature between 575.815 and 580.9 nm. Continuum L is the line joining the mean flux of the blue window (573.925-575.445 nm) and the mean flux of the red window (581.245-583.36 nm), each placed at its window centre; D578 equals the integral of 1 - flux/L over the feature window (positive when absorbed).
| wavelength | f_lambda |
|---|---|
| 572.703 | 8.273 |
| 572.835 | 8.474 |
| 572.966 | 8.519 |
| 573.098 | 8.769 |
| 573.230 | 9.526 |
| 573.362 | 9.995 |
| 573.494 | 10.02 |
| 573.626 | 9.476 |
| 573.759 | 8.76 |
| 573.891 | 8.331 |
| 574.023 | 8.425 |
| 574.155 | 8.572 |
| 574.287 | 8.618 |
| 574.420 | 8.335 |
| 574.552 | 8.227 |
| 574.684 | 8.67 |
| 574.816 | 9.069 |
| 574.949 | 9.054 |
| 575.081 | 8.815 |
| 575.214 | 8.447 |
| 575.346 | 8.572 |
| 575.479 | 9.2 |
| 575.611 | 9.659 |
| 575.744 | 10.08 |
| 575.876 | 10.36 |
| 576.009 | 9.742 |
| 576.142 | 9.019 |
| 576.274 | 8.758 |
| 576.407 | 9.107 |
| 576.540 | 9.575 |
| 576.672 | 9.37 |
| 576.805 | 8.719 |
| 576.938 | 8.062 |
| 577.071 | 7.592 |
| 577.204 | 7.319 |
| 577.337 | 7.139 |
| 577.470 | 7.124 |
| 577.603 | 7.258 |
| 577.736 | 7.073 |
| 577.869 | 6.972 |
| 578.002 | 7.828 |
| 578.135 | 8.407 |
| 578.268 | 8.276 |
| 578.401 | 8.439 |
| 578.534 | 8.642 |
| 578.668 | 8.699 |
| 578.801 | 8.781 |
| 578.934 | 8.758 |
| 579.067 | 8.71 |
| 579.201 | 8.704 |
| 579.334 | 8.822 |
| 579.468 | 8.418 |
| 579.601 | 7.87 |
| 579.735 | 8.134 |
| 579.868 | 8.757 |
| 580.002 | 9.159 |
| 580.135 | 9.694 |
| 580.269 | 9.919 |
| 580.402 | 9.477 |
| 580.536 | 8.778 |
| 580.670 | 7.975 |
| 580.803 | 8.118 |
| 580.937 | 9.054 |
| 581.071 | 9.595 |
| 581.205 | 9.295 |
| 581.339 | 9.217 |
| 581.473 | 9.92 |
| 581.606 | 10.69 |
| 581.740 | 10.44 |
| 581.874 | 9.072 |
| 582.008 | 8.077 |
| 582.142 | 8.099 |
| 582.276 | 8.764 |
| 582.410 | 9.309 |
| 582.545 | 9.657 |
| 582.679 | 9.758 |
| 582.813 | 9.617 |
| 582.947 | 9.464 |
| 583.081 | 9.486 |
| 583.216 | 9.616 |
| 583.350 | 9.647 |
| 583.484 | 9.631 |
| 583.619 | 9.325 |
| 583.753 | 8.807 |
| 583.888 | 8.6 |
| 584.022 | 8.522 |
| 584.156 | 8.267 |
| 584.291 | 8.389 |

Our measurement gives 0.28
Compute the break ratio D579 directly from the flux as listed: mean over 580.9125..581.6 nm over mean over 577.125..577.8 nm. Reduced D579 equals 1.33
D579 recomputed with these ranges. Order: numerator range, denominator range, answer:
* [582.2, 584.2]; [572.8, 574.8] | 1.04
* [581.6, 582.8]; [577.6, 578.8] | 1.15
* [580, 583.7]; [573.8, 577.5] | 1.07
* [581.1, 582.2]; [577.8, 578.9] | 1.13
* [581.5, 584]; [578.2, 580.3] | 1.07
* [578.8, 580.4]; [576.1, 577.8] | 1.08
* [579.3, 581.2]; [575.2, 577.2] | 0.98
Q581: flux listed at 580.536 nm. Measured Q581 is 8.778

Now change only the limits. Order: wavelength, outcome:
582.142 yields 8.099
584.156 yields 8.267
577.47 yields 7.124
